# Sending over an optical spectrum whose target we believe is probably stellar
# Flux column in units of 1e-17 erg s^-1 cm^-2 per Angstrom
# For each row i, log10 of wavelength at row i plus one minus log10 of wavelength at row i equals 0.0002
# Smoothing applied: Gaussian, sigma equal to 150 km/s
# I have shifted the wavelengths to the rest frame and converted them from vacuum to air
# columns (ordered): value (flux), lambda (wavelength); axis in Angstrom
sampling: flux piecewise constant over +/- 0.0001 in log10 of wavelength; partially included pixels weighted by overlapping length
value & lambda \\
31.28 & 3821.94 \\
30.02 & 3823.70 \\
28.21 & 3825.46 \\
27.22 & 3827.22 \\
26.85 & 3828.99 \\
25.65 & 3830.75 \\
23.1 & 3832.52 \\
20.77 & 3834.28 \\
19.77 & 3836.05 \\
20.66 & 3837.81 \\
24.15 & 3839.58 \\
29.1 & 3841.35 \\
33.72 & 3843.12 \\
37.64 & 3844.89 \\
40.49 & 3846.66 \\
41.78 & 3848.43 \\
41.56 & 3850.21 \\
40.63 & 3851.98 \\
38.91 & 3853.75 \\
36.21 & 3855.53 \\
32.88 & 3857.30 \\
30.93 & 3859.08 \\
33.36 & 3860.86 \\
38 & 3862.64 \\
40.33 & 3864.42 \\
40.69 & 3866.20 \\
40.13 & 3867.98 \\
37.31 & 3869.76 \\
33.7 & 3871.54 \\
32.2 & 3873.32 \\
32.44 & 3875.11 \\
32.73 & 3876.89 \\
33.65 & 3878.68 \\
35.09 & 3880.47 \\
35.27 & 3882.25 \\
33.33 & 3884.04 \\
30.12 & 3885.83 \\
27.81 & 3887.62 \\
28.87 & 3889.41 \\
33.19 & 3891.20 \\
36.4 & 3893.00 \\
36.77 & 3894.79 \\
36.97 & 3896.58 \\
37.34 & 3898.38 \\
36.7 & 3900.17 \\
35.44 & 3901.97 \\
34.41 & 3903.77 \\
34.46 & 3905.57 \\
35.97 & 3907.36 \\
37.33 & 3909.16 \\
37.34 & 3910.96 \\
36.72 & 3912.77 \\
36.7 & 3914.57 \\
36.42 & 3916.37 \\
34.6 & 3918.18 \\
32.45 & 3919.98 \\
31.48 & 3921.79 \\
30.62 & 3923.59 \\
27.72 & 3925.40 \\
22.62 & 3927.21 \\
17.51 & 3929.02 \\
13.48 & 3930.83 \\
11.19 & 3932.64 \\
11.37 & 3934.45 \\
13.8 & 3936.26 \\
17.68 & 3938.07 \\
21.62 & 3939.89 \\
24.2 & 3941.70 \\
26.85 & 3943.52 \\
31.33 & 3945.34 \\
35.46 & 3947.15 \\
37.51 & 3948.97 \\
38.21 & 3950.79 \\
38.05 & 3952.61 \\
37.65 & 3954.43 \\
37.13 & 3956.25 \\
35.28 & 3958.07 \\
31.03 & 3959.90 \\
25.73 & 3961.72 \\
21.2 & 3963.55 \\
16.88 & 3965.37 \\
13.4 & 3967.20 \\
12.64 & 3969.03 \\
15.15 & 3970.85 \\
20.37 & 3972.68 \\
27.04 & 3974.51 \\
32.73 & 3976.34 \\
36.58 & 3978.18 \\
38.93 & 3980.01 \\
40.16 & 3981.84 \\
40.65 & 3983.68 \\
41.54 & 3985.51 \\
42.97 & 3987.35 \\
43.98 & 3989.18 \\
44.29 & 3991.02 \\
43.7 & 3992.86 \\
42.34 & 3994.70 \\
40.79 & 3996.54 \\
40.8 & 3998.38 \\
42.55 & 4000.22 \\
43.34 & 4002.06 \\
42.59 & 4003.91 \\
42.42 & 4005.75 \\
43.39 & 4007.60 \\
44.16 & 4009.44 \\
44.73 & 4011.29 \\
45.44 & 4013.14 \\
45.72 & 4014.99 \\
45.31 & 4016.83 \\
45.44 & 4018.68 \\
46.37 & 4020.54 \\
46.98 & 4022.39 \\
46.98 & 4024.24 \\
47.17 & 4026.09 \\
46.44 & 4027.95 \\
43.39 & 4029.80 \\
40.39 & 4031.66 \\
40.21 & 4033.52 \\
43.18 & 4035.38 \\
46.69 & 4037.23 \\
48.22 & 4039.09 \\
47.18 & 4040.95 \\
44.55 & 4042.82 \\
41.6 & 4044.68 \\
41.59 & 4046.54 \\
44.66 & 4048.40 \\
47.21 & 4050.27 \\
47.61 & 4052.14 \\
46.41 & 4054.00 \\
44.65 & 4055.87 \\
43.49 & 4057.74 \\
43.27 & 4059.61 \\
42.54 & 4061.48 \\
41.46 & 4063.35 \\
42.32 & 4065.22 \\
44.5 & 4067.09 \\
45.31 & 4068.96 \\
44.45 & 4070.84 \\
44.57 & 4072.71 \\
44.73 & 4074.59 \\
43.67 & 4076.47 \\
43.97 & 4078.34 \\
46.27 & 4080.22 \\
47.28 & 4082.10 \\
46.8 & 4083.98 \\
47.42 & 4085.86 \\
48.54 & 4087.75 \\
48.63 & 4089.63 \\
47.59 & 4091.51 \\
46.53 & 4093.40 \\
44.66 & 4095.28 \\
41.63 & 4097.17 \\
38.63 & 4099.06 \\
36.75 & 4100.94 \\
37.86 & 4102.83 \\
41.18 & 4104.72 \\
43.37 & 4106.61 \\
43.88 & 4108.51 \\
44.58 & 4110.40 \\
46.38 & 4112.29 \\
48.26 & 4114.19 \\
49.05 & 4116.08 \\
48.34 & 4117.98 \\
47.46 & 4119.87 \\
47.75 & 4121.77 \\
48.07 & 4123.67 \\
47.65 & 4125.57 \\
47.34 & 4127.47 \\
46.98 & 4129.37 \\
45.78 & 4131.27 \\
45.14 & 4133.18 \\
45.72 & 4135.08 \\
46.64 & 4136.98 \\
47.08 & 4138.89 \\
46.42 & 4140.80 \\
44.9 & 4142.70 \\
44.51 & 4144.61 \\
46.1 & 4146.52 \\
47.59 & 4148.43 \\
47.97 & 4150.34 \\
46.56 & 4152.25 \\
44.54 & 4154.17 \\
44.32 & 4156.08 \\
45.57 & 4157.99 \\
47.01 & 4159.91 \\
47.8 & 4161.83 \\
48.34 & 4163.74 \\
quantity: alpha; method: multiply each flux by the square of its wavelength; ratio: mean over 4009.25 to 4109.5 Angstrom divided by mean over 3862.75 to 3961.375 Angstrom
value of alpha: 1.5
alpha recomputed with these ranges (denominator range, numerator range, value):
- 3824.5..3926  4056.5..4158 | 1.52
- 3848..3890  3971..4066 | 1.30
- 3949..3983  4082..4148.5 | 1.69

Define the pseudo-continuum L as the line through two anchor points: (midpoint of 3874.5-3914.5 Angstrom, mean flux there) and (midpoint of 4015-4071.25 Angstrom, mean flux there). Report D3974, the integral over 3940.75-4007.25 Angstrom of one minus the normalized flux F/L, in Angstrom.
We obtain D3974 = 9.9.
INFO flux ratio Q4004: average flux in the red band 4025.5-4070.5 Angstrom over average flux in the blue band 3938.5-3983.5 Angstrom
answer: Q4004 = 1.53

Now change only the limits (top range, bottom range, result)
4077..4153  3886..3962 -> 1.49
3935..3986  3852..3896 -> 0.83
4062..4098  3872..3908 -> 1.33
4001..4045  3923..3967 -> 1.73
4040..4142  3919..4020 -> 1.38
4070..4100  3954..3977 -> 1.83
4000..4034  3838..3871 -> 1.23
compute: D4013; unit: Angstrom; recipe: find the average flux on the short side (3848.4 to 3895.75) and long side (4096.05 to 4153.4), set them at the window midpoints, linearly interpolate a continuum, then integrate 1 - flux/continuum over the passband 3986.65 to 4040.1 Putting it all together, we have -4.3 Angstrom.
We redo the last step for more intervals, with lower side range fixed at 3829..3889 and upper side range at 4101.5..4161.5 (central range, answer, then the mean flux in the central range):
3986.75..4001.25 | -1.2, 42.7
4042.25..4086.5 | -1.9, 44.6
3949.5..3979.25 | 8.1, 27.6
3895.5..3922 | -0.3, 35.7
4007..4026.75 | -2.5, 45.6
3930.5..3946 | 7.5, 19.1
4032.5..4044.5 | -0.9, 44.7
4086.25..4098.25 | -0.6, 46.2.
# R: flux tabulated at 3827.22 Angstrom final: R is 27.22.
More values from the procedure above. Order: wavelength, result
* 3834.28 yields 20.77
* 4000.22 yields 42.55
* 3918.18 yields 34.6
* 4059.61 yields 43.27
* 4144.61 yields 44.51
